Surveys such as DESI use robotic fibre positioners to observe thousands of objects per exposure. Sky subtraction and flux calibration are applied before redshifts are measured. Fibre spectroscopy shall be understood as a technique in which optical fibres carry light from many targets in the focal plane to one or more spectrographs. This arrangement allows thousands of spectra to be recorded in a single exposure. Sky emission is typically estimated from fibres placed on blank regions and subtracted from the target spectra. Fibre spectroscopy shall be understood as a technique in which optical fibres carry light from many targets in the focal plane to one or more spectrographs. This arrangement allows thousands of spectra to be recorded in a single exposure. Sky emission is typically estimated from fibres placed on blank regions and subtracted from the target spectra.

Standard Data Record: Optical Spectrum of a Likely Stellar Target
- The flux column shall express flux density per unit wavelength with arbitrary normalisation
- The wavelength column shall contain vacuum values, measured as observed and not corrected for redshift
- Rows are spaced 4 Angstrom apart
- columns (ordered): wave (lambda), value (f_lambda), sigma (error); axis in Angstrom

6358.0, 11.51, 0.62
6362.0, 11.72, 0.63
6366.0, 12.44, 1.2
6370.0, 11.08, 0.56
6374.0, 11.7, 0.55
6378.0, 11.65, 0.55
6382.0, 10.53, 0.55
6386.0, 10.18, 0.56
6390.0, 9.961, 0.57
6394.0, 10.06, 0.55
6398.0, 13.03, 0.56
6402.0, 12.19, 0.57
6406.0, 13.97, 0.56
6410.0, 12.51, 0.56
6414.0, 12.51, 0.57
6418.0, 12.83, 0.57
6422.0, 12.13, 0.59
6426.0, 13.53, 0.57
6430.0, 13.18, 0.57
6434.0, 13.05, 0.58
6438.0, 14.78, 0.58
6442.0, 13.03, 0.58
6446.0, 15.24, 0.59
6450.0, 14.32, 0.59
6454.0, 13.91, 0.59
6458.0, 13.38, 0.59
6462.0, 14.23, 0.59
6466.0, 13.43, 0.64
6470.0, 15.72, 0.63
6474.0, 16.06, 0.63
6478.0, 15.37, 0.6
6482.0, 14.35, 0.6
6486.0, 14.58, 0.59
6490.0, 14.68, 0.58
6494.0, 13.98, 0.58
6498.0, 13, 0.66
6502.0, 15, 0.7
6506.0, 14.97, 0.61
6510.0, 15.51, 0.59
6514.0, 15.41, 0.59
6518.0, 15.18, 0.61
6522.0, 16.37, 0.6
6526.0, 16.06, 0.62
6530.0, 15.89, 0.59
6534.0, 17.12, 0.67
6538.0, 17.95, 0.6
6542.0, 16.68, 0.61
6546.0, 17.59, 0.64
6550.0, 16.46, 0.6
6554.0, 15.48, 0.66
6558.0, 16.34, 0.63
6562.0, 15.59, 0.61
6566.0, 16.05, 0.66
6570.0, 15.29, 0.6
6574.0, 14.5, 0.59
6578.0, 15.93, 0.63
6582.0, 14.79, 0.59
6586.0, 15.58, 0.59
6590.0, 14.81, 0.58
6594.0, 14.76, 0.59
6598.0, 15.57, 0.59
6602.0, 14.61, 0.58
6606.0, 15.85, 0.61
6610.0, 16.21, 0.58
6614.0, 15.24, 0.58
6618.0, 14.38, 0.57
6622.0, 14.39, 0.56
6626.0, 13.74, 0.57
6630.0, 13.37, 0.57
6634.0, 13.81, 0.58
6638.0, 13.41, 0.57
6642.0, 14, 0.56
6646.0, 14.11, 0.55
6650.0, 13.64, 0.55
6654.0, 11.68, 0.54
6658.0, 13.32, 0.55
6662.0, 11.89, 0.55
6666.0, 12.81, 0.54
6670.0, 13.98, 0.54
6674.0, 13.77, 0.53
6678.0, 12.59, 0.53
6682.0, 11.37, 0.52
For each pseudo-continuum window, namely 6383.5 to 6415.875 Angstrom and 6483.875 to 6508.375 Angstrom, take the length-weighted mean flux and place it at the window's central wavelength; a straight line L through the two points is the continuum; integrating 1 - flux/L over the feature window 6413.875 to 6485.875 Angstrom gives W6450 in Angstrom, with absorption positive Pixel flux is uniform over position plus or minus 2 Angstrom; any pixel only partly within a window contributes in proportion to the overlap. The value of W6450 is -4.7 Angstrom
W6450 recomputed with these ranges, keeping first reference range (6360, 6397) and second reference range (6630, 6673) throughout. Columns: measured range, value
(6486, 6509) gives -4.5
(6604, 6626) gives -3.5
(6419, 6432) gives -1.7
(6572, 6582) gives -1.9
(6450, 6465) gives -2.8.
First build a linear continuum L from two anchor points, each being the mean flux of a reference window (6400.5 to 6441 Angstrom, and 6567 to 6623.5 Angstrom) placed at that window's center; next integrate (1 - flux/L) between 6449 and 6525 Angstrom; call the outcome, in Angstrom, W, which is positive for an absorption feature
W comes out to -4.71 Angstrom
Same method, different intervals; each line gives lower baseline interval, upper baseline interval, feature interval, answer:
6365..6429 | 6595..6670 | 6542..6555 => -3.3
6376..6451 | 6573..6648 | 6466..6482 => -2.5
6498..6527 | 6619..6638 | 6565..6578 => -0.7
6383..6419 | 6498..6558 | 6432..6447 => -0.9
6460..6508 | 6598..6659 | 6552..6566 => -1.4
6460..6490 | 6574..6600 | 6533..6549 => -2.4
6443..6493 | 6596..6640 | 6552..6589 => -2.3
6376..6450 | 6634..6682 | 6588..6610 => -3.8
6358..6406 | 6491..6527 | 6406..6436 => -0.9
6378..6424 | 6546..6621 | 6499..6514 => -1.2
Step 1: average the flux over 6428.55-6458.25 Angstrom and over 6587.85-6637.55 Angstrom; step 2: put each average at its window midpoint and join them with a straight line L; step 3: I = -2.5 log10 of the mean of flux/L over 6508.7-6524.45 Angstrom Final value -0.101 mag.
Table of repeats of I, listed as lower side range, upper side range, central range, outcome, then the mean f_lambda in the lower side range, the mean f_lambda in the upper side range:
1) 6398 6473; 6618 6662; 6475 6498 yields -0.074 mag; 13.6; 13.5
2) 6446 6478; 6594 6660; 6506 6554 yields -0.133 mag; 14.5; 14.2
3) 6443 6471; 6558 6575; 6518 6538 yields -0.092 mag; 14.2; 15.5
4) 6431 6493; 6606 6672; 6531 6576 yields -0.156 mag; 14.4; 13.8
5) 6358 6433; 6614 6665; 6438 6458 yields -0.150 mag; 12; 13.5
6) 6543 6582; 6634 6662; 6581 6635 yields -0.023 mag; 15.9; 13.3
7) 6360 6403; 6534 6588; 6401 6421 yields -0.063 mag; 11.3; 16.1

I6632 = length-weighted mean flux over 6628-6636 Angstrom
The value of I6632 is 13.6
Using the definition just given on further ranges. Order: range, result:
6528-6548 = 17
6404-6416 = 13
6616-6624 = 14.4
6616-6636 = 13.9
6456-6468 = 13.7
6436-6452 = 14.3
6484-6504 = 14.2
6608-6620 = 15.3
